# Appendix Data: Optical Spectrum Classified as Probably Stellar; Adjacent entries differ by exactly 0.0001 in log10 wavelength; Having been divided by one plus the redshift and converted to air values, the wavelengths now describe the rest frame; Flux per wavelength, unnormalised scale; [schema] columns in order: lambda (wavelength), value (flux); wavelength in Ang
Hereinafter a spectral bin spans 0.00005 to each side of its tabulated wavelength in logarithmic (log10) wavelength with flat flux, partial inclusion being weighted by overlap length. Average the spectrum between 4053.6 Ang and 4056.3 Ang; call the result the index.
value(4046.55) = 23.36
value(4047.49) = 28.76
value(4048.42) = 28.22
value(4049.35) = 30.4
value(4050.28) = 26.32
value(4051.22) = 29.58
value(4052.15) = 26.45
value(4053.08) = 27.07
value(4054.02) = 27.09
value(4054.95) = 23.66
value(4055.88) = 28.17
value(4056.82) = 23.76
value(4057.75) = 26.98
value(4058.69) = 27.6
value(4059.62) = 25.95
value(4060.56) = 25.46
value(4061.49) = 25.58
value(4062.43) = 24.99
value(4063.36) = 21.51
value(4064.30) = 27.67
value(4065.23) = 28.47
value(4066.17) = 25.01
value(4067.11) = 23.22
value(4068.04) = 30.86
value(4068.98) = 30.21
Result 26.3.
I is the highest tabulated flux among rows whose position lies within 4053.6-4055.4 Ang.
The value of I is 27.09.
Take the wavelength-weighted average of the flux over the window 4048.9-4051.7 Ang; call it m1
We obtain 28.7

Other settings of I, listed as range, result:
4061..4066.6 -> 28.47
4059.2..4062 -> 25.95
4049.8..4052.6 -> 29.58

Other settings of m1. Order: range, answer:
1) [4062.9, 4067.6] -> 25.2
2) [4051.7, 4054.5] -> 26.9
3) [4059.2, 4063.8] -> 24.7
